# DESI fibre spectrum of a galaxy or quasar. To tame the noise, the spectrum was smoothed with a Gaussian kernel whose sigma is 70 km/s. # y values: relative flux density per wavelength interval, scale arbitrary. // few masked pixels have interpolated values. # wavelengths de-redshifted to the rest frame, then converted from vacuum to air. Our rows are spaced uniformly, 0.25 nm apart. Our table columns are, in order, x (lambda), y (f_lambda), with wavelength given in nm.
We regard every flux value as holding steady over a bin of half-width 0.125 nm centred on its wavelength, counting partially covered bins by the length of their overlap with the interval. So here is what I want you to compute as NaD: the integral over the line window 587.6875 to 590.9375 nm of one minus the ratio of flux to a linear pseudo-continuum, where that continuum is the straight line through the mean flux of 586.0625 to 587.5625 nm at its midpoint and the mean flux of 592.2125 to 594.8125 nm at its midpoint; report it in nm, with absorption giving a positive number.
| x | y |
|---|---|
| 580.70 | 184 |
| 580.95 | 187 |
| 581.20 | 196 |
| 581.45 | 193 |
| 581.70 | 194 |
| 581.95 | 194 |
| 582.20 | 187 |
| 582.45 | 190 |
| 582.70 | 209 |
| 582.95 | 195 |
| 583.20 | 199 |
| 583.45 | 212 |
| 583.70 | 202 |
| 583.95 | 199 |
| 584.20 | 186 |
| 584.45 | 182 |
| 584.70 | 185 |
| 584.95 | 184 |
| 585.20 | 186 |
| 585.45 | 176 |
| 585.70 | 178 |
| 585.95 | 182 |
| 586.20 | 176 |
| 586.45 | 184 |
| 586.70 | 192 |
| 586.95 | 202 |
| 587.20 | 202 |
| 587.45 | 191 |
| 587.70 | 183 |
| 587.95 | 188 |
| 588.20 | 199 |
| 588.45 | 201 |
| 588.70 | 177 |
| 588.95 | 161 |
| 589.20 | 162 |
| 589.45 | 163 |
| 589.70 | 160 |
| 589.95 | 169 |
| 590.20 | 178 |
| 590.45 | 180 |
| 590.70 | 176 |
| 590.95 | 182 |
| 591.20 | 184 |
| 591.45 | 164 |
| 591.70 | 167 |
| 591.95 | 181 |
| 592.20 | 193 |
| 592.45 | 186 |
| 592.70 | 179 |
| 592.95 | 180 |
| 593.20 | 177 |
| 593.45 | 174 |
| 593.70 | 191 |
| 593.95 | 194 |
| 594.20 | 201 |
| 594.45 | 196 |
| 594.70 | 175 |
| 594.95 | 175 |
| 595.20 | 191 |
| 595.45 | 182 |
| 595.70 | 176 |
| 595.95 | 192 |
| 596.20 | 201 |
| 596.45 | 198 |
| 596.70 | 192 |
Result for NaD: 0.214 nm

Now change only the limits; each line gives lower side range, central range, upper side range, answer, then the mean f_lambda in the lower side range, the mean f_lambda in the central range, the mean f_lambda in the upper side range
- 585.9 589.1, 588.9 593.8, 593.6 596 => 0.31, 187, 175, 187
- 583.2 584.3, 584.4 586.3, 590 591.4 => 0.14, 200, 181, 179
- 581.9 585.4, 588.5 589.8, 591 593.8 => 0.13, 193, 167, 180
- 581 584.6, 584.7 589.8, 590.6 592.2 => 0.09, 195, 183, 177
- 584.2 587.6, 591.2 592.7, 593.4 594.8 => 0.08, 186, 179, 190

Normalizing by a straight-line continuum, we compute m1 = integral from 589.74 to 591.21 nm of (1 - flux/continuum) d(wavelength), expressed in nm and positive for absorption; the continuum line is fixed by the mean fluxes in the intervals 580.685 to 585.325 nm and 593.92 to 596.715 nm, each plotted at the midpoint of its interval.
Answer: 0.11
